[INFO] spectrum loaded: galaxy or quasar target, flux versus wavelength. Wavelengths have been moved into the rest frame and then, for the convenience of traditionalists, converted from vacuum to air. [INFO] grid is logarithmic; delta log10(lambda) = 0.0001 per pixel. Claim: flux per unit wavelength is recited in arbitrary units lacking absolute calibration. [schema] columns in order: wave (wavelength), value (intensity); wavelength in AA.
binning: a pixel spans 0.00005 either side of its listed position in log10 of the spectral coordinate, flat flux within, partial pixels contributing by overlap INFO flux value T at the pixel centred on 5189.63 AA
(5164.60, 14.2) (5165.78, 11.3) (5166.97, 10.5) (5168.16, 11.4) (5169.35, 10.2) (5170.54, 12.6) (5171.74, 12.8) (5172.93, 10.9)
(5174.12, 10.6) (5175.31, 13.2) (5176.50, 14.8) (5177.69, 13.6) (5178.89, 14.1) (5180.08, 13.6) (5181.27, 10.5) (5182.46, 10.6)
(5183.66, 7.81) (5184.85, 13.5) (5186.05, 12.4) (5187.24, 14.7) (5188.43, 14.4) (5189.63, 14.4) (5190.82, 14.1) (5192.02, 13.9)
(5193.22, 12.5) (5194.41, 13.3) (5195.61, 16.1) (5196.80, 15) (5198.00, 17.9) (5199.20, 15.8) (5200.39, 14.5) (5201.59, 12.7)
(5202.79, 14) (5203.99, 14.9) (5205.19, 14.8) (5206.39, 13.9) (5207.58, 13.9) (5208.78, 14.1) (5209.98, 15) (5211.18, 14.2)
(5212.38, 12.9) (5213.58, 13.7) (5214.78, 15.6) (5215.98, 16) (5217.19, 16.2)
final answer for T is 14.4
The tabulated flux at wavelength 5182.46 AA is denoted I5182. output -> 10.6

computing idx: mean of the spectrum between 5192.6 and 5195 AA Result 12.9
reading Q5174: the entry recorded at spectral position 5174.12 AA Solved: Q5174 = 10.6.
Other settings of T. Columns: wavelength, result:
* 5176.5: 14.8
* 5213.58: 13.7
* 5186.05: 12.4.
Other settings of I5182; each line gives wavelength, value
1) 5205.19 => 14.8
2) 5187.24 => 14.7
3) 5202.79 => 14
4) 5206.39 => 13.9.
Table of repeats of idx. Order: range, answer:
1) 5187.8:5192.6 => 14.2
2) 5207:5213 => 14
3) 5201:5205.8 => 14.1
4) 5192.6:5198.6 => 15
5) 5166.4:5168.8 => 10.9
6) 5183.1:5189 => 12.6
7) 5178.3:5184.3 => 11.3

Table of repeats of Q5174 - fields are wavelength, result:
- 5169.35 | 10.2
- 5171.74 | 12.8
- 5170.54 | 12.6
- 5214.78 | 15.6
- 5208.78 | 14.1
